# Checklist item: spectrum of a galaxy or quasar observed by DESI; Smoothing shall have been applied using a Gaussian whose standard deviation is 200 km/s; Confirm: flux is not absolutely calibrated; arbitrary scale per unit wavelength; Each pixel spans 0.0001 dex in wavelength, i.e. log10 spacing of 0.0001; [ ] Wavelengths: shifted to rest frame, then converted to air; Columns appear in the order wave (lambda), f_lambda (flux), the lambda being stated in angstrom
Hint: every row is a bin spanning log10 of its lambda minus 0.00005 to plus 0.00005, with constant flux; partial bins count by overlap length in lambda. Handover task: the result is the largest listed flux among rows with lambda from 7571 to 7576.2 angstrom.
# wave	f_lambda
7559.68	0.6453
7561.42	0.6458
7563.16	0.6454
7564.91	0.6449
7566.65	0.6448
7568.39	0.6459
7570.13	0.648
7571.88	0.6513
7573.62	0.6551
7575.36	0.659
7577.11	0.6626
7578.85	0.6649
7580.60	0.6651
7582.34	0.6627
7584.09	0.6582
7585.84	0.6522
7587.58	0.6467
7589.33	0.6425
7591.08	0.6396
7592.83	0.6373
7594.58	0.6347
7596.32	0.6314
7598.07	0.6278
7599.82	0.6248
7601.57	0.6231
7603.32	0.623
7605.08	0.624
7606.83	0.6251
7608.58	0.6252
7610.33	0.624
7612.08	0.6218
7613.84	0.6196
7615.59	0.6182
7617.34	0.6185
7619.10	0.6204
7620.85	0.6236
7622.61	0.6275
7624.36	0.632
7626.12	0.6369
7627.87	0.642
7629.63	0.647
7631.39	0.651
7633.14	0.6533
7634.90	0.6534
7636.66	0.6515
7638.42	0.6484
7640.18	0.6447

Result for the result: 0.659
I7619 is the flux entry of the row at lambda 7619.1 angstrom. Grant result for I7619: 0.6204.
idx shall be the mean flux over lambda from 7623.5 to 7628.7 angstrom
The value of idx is 0.637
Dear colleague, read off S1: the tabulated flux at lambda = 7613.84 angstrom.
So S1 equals 0.6196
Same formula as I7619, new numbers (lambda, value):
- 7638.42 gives 0.6484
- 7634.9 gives 0.6534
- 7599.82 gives 0.6248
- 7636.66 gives 0.6515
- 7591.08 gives 0.6396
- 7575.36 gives 0.659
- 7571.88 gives 0.6513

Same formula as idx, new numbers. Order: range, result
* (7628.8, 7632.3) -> 0.65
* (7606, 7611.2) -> 0.625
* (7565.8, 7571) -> 0.647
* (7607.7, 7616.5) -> 0.622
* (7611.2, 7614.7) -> 0.62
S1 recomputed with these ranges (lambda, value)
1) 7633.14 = 0.6533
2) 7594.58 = 0.6347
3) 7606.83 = 0.6251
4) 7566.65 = 0.6448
